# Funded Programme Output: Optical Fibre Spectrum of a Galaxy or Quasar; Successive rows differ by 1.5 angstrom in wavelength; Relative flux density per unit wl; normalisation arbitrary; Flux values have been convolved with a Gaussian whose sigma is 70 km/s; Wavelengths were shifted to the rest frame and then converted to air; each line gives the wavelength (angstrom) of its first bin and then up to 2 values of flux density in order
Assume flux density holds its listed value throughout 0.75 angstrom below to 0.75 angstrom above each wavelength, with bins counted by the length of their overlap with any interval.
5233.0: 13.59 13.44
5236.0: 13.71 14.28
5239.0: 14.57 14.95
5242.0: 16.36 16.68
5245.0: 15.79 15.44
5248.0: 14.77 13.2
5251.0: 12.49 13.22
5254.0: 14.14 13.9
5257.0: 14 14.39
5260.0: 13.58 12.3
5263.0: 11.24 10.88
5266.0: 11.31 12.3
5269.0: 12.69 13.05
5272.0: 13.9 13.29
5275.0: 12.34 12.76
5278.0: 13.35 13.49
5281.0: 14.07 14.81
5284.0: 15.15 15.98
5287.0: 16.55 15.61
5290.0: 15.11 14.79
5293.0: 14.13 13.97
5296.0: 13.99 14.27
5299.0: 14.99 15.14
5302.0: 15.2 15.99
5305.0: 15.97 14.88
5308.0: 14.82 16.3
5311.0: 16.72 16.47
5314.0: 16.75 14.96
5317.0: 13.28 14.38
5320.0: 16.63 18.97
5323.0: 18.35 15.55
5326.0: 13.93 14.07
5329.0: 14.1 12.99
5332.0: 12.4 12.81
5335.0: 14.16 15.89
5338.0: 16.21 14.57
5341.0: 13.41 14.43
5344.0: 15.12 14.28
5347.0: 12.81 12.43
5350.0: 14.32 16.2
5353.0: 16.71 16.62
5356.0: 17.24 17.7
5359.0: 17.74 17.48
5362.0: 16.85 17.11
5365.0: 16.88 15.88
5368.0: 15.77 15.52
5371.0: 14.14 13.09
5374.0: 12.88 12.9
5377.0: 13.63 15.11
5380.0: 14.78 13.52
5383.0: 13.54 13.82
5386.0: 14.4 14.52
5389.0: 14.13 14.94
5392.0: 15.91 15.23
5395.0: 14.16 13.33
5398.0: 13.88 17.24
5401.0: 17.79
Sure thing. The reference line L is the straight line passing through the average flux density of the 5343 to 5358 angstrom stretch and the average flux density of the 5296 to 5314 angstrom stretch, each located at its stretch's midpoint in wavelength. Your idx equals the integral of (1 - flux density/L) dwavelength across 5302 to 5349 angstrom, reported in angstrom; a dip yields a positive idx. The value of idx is 1.34 angstrom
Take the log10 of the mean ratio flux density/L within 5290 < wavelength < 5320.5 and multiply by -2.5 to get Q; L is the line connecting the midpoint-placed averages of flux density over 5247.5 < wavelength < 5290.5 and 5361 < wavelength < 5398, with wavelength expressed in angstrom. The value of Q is -0.09 mag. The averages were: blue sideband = 13.6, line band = 15.2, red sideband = 14.7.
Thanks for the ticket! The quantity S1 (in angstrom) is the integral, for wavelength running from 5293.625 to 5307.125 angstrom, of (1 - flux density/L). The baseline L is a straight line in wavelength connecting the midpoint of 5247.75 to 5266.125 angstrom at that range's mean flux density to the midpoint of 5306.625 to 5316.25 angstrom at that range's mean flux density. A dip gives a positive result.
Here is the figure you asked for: 0.37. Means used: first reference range 13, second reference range 15.9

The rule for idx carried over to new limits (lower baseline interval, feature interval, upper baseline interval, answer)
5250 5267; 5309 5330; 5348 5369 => -1.0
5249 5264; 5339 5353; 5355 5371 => 1.6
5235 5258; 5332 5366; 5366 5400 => -2.4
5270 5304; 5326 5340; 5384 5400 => 0.4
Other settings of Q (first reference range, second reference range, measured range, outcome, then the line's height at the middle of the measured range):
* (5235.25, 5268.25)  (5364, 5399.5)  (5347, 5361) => -0.122 mag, 14.4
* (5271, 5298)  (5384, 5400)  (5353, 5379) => -0.082 mag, 14.6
